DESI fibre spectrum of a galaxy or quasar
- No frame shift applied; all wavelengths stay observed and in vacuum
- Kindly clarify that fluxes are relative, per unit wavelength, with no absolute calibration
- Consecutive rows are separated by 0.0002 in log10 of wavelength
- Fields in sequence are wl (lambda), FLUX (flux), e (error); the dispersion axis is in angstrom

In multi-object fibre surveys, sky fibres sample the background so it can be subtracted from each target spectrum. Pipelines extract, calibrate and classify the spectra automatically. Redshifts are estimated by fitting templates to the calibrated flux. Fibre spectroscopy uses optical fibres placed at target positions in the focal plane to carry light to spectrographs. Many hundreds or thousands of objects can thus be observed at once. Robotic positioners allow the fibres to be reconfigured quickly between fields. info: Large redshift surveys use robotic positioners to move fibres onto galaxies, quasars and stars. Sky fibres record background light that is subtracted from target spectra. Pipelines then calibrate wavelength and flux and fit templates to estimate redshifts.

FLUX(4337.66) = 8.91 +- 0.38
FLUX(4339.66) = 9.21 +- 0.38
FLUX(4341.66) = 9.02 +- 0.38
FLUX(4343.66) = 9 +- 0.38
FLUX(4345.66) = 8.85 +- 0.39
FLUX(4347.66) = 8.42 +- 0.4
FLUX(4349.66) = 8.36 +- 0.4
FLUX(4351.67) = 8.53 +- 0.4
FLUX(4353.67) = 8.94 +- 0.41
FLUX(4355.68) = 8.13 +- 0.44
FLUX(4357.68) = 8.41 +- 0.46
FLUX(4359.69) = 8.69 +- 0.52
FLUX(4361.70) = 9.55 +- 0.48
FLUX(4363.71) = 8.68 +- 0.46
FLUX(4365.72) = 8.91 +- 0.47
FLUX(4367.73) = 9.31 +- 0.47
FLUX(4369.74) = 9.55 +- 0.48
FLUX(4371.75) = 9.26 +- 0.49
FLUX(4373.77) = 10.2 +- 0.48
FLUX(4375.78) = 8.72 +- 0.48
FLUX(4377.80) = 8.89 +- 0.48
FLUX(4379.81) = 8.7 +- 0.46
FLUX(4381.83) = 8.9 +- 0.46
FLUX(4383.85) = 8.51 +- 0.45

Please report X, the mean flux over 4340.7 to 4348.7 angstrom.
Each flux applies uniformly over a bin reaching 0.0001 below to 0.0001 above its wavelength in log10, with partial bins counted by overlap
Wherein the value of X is 8.82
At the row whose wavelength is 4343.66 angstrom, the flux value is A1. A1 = 9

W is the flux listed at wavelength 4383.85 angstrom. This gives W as 8.51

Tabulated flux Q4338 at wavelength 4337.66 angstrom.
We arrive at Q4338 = 8.91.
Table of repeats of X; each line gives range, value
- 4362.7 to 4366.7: 8.79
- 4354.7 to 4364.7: 8.69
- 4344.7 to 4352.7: 8.54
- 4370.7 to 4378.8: 9.27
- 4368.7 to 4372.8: 9.41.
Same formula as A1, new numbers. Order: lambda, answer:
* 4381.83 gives 8.9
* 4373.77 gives 10.2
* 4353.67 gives 8.94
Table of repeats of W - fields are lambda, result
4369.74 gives 9.55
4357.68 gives 8.41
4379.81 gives 8.7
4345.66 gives 8.85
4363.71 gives 8.68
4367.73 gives 9.31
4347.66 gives 8.42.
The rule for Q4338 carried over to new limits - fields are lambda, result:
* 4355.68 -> 8.13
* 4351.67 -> 8.53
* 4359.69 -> 8.69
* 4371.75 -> 9.26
